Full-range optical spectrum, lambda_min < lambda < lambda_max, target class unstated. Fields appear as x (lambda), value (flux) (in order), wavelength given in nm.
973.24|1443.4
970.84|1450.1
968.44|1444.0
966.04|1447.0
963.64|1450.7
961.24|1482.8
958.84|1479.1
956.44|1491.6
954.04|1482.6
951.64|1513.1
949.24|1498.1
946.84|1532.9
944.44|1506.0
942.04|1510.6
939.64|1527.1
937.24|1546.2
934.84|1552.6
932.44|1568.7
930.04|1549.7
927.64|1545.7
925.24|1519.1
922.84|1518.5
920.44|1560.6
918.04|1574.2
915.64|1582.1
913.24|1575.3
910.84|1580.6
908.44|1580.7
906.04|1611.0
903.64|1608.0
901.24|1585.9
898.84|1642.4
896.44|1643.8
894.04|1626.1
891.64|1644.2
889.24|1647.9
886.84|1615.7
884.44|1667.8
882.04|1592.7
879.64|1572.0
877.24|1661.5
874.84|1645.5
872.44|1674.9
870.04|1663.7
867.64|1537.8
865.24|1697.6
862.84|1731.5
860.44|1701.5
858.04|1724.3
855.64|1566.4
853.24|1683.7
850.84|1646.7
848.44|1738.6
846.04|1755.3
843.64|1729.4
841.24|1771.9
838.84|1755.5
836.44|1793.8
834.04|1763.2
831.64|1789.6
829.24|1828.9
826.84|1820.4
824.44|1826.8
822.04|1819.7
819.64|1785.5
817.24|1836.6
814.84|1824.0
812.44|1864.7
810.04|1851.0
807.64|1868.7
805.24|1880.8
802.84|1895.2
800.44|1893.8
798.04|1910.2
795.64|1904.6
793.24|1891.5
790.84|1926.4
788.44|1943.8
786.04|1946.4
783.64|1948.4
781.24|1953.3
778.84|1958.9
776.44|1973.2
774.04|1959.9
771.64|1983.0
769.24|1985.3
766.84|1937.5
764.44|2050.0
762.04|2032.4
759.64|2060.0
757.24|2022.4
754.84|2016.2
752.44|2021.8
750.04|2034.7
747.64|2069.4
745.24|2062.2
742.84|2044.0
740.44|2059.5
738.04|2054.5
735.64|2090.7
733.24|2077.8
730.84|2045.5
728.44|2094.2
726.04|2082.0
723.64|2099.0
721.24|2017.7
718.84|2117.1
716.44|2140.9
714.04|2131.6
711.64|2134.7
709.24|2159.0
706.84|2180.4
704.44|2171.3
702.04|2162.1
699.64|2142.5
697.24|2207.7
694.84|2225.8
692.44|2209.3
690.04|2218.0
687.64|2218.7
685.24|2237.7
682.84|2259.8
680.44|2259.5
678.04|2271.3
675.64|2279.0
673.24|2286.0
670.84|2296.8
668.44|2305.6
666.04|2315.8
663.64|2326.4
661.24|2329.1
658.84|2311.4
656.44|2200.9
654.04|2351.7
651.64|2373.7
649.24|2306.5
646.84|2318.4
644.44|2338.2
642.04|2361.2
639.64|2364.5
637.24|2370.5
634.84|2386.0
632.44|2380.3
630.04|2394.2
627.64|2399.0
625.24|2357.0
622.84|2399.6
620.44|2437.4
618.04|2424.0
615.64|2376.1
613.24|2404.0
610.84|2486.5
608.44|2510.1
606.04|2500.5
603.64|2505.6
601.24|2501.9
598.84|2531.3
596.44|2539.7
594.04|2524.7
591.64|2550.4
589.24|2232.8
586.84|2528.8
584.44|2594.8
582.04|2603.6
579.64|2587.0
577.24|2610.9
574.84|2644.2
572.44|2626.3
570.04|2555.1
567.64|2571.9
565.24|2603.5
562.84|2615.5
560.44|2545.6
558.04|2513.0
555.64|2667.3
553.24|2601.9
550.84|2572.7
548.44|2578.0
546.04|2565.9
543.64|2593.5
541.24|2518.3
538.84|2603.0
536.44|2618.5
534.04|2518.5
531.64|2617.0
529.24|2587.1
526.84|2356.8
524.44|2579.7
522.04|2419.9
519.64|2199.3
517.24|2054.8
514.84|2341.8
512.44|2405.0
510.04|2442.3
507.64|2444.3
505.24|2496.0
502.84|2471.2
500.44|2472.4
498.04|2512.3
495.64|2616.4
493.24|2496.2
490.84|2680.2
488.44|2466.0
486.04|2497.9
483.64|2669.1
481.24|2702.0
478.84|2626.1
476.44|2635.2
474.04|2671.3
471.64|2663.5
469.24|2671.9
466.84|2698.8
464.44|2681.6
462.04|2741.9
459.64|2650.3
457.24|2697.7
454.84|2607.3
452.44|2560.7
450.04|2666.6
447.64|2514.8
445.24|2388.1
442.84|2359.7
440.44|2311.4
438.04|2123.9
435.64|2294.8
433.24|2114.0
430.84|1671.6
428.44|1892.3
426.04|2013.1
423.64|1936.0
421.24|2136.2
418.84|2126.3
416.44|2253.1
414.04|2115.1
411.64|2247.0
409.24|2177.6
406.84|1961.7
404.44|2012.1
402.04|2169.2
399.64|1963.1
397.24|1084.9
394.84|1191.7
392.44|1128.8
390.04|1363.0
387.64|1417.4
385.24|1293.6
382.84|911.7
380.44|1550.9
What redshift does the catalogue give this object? 0.000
